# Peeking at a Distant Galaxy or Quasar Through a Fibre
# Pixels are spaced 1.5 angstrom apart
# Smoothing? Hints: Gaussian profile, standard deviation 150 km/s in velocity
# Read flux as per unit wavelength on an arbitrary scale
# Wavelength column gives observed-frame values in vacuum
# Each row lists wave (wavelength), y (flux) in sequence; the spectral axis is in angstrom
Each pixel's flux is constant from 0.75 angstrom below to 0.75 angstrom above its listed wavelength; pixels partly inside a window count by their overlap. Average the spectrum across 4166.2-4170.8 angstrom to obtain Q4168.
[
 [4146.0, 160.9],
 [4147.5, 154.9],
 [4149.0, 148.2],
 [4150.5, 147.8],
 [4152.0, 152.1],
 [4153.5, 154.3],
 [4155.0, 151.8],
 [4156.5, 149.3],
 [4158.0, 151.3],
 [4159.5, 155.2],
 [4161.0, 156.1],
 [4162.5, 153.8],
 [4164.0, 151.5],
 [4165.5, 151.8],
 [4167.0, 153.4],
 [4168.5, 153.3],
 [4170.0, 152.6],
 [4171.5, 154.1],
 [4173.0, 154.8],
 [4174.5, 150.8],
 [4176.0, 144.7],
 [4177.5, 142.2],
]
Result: 153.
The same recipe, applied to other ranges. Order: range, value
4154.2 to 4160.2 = 152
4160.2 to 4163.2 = 155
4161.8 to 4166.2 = 152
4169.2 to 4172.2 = 153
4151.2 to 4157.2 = 152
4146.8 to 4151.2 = 150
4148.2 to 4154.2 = 151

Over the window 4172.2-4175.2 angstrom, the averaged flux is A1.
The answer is 153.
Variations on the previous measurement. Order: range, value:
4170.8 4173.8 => 154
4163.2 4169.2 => 153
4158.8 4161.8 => 156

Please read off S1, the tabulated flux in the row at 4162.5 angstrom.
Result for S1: 153.8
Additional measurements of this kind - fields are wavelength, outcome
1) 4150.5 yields 147.8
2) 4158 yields 151.3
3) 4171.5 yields 154.1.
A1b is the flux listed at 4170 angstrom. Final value 152.6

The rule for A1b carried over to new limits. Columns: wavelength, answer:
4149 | 148.2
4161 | 156.1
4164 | 151.5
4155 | 151.8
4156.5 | 149.3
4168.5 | 153.3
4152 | 152.1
